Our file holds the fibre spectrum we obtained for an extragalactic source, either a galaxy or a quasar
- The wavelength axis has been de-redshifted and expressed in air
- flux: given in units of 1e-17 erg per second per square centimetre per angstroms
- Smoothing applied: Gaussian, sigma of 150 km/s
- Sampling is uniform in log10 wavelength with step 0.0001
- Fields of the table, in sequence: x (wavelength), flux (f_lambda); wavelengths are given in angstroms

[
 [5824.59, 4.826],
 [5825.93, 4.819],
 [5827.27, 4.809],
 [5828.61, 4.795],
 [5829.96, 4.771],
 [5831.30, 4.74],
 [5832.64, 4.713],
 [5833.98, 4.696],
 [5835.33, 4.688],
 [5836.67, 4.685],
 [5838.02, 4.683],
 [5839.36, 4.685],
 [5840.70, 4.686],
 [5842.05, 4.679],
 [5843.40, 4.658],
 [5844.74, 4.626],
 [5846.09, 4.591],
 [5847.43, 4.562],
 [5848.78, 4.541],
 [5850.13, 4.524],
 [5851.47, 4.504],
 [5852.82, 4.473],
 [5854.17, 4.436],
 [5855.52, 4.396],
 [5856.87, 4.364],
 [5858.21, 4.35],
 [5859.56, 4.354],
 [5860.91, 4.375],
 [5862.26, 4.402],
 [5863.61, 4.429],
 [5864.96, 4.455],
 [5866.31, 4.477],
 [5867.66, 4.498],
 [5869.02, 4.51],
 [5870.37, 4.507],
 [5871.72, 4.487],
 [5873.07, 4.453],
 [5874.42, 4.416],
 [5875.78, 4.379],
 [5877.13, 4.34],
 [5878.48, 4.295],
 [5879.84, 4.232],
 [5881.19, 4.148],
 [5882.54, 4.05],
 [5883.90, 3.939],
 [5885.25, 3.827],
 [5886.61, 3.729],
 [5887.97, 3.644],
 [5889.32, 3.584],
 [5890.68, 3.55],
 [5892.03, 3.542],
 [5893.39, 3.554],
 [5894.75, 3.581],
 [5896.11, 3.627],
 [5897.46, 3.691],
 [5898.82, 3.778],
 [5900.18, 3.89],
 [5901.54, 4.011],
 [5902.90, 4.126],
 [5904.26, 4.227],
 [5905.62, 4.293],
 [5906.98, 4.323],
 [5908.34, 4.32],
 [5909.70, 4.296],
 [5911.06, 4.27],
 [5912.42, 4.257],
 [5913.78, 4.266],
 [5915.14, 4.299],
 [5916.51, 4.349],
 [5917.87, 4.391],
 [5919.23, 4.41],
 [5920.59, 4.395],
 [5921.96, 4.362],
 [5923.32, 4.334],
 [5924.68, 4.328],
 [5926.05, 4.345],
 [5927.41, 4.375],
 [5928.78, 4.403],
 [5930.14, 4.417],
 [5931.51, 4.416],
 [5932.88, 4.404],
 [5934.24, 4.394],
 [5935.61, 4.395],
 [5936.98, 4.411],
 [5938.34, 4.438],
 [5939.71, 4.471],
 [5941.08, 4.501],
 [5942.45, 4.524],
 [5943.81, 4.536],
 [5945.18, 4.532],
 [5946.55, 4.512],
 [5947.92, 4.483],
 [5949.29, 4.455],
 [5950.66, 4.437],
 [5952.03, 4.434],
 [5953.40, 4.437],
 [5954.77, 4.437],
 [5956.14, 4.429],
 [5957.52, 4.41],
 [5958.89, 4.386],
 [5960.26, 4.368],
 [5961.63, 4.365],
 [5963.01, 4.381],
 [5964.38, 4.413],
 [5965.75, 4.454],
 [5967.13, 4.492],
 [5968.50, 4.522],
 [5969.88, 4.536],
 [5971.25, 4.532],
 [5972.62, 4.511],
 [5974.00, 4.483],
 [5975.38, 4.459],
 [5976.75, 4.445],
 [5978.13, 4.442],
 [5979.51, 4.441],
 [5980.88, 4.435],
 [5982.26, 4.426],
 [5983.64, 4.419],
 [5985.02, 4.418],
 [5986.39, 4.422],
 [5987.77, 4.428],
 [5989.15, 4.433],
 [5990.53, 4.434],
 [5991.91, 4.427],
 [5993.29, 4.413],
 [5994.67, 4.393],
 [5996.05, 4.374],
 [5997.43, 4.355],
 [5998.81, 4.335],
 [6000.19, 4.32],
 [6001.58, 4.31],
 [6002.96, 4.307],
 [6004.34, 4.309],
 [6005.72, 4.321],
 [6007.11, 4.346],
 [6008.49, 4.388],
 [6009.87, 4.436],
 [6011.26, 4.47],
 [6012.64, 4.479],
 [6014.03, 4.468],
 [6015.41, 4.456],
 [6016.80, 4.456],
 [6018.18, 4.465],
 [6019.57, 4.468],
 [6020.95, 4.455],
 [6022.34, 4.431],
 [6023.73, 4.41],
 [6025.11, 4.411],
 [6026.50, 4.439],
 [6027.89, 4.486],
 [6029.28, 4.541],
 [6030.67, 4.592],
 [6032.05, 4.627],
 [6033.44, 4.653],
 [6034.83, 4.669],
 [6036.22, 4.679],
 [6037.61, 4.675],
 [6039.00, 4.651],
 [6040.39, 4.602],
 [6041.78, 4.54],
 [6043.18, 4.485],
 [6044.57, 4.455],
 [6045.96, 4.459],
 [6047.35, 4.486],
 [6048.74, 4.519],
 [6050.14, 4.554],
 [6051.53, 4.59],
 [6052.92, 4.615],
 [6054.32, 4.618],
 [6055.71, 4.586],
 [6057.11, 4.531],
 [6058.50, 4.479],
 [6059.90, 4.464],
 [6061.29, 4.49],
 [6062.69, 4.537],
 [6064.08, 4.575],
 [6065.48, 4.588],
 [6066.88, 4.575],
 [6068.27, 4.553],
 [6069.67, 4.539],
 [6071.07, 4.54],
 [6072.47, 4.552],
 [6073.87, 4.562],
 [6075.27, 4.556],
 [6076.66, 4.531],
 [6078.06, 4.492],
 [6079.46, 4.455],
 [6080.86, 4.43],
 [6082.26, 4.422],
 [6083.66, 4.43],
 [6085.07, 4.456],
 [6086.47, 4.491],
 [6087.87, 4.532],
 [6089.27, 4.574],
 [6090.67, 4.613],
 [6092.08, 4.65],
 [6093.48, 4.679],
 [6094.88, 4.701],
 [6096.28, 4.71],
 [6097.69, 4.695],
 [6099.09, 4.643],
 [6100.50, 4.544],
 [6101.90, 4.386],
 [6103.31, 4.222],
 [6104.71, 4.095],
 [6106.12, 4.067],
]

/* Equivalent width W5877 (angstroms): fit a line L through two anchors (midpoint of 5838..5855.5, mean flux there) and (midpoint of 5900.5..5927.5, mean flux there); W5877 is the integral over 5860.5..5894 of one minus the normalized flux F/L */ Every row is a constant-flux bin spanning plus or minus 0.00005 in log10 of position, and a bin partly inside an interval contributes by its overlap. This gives 2.3 angstroms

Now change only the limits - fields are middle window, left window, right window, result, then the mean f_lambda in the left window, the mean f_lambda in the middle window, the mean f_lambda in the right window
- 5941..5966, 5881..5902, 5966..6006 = -1.5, 3.75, 4.45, 4.42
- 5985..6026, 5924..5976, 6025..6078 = 0.9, 4.44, 4.41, 4.55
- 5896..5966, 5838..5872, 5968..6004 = 1.9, 4.51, 4.34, 4.42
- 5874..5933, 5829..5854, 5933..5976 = 5.4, 4.64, 4.12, 4.46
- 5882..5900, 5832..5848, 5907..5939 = 3.1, 4.66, 3.7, 4.36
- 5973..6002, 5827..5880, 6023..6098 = 0.8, 4.53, 4.41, 4.55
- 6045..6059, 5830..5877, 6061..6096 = 0.0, 4.53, 4.54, 4.54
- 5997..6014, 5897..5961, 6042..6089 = 0.3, 4.34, 4.37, 4.52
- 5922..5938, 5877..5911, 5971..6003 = -1.0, 3.94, 4.39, 4.42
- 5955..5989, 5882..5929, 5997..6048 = -1.2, 4.06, 4.44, 4.47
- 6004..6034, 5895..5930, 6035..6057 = 0.2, 4.21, 4.46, 4.57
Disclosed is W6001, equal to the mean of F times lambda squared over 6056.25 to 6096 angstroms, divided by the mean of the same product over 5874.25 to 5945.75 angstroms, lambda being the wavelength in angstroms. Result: 1.15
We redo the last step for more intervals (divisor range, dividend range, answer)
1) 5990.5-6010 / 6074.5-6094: 1.07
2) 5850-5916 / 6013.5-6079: 1.15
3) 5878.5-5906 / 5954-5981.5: 1.18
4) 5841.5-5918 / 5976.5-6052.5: 1.11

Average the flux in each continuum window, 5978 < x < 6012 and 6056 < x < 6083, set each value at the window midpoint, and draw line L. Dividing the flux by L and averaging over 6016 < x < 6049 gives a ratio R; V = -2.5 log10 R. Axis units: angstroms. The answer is -0.02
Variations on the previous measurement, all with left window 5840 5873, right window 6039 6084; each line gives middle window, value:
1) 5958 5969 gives 0.02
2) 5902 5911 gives 0.06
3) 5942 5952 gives 0.00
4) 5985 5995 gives 0.02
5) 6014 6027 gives 0.02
